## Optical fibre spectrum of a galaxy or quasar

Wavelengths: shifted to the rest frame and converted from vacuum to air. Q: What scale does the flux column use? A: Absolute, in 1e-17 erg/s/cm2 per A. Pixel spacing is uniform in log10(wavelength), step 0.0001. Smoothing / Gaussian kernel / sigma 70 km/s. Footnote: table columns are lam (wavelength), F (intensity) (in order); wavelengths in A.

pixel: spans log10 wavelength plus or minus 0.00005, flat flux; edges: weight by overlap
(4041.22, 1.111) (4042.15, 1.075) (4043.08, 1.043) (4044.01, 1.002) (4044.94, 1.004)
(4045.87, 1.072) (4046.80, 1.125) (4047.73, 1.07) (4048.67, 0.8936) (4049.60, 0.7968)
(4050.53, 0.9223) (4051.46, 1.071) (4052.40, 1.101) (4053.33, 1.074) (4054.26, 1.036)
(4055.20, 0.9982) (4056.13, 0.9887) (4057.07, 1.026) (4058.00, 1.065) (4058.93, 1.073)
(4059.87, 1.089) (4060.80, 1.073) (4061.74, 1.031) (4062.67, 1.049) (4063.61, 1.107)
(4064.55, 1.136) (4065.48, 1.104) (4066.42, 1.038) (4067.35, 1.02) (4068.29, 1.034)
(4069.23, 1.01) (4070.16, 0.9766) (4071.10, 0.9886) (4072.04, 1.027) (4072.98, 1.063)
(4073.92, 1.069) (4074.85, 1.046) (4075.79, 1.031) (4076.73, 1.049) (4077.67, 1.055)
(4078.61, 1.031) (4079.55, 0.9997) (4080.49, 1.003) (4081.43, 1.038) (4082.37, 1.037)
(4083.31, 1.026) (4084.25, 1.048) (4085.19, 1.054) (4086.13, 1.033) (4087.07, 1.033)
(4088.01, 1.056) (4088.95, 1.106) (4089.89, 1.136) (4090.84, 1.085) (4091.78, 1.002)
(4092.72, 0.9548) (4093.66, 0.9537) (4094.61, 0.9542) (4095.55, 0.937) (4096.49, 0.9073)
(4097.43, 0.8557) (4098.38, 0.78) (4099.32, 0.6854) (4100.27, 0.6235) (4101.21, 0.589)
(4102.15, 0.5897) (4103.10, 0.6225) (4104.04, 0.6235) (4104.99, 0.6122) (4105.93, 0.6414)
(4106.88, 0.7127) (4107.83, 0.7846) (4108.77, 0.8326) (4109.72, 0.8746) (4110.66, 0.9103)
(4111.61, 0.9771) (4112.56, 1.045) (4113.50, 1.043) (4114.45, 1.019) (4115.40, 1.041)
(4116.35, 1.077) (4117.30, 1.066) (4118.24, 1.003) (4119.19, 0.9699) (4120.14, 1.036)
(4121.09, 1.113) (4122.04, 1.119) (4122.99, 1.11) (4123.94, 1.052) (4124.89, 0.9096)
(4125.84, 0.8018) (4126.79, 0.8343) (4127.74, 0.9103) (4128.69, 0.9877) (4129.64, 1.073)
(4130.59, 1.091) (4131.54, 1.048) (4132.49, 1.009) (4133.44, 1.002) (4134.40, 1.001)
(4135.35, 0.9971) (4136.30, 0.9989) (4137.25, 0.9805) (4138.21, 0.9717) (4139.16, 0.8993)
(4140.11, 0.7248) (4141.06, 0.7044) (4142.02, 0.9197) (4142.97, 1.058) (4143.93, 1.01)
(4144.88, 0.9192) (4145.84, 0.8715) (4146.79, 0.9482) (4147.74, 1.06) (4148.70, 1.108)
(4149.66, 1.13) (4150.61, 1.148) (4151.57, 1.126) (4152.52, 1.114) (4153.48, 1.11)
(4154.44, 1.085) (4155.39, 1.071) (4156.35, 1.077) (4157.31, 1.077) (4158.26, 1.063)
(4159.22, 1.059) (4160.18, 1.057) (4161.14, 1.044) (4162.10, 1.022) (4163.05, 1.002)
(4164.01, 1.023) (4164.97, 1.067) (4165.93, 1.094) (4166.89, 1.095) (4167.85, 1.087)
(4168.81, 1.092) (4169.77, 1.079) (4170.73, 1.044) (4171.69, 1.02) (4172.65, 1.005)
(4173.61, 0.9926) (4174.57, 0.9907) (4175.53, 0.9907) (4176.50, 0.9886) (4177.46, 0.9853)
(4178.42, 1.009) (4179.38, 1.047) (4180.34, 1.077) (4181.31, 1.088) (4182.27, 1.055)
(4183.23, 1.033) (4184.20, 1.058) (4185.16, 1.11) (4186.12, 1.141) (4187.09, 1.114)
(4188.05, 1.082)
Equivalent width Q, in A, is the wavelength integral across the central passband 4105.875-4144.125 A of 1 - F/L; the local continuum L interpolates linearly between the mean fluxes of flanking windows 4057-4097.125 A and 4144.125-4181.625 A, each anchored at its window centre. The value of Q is 2.90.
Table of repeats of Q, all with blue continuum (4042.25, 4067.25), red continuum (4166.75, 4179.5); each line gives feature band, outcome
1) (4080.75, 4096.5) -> 0.2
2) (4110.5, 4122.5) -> 0.0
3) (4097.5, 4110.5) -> 4.2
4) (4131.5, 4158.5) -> 0.6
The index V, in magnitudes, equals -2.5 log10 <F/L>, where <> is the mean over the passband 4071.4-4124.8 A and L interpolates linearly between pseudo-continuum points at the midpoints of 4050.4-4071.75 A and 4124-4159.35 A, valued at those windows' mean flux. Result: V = 0.08 mag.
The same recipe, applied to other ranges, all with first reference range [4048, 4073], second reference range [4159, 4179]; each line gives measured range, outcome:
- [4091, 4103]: 0.25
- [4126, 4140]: 0.06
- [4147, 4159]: -0.06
